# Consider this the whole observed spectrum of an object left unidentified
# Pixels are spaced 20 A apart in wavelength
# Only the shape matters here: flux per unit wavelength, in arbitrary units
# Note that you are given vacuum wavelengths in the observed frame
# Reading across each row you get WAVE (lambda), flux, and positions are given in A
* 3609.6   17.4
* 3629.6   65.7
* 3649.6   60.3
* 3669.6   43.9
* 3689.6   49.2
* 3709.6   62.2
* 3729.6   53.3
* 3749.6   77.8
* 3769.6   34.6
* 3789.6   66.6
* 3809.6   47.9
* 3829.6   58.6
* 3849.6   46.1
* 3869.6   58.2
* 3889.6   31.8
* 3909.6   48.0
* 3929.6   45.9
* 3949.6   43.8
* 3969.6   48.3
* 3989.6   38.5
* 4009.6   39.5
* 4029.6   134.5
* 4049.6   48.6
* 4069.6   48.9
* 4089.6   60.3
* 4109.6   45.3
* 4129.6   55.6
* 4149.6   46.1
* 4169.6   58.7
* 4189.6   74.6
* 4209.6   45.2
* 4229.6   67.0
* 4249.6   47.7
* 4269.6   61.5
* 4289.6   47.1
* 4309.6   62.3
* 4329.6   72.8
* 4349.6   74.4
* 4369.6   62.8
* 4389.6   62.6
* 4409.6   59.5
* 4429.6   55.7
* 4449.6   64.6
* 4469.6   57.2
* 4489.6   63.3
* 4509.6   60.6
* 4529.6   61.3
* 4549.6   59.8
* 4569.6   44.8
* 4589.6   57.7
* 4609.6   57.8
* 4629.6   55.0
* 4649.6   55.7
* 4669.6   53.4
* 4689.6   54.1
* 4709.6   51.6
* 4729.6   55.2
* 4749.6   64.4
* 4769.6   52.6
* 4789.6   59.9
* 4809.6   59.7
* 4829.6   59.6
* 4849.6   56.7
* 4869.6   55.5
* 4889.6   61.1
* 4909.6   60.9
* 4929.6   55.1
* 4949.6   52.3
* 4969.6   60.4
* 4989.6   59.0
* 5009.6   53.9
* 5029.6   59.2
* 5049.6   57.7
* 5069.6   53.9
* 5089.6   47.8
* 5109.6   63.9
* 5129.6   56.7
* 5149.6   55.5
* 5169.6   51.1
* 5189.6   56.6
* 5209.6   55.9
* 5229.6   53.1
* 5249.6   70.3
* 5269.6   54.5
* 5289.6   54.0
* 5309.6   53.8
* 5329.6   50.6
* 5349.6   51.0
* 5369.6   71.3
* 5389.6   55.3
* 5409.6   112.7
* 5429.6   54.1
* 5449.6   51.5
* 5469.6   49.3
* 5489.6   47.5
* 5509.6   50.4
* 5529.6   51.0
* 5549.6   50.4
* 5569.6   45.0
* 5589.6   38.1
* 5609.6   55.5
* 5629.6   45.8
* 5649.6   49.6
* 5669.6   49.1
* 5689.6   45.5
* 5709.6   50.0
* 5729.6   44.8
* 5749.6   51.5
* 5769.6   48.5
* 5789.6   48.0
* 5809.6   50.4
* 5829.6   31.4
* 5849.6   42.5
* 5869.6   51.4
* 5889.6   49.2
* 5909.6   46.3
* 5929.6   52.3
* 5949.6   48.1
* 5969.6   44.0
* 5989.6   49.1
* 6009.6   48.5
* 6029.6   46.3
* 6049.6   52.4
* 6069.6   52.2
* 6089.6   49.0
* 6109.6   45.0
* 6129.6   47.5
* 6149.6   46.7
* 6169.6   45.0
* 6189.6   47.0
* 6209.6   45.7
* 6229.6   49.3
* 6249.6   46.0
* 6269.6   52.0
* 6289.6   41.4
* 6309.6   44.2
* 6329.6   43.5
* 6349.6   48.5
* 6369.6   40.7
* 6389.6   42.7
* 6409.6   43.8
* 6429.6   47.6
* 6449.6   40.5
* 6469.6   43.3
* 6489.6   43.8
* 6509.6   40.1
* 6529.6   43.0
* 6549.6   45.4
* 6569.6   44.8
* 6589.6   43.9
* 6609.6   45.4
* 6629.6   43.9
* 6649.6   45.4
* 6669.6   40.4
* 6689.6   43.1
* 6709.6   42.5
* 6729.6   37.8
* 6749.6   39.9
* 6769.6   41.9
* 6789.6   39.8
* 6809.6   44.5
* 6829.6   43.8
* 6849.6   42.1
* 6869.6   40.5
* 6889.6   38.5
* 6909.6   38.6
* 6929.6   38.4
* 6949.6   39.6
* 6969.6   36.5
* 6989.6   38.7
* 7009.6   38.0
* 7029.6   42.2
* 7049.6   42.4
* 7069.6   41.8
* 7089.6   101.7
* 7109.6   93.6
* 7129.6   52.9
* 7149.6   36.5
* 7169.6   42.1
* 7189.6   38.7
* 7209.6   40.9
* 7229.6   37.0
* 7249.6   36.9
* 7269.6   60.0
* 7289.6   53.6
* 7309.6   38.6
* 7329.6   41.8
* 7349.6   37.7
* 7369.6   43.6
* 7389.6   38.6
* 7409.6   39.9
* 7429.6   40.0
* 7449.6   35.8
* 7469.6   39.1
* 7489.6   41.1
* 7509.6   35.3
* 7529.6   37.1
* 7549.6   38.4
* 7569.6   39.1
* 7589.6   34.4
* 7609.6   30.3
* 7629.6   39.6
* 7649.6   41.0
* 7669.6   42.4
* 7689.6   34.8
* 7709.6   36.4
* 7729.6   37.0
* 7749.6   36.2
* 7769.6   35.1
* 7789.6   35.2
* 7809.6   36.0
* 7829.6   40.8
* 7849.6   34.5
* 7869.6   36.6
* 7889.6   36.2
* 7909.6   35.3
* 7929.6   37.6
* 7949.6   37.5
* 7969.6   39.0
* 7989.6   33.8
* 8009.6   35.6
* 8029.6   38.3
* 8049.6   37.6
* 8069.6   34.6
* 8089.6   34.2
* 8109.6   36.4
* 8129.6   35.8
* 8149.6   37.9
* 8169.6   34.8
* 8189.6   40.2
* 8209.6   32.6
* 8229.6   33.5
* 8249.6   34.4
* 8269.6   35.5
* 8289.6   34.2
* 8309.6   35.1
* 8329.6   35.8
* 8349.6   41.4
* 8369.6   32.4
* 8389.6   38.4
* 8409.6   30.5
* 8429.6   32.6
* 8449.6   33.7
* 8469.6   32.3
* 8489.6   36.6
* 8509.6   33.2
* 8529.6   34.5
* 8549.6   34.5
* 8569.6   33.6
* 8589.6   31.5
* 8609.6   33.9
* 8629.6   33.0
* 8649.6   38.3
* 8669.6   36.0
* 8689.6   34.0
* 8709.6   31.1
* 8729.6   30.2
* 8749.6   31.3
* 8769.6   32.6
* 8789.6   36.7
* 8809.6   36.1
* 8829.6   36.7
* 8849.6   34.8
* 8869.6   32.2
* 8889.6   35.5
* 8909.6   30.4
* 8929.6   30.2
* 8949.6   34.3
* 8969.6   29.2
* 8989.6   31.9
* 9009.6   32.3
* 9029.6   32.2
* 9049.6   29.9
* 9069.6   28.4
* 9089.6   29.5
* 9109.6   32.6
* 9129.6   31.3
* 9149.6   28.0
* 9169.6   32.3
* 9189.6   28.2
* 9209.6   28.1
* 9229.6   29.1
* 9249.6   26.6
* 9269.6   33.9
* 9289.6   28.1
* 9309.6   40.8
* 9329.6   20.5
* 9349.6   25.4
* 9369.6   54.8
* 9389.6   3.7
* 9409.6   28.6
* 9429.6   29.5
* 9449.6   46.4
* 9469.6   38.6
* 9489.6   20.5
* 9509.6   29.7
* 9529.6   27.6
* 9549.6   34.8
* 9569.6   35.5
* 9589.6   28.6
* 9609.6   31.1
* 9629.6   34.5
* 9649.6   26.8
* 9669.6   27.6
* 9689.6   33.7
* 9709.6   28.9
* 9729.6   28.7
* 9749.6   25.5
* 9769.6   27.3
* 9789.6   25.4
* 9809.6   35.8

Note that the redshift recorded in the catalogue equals 0.081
